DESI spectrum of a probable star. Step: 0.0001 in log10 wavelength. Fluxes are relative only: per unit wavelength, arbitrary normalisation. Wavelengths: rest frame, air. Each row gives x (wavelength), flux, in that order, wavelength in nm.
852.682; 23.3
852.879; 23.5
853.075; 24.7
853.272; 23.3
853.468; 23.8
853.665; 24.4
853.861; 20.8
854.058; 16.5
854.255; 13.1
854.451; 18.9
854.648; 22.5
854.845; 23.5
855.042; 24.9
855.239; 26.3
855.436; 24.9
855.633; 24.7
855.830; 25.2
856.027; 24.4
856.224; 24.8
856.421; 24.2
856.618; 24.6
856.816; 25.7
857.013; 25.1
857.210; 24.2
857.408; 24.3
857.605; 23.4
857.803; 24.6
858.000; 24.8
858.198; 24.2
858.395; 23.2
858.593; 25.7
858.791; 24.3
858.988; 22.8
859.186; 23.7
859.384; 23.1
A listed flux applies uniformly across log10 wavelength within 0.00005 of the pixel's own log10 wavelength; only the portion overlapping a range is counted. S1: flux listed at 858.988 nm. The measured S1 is 22.8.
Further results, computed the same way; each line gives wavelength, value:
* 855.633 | 24.7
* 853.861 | 20.8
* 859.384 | 23.1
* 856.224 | 24.8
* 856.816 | 25.7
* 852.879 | 23.5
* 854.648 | 22.5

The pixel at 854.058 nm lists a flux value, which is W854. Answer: 16.5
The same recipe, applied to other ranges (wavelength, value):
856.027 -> 24.4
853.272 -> 23.3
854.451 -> 18.9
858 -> 24.8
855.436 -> 24.9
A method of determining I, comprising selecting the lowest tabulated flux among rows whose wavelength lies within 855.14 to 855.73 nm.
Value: 24.7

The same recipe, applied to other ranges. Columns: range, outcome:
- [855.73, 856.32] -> 24.4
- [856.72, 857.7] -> 23.4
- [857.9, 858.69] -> 23.2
